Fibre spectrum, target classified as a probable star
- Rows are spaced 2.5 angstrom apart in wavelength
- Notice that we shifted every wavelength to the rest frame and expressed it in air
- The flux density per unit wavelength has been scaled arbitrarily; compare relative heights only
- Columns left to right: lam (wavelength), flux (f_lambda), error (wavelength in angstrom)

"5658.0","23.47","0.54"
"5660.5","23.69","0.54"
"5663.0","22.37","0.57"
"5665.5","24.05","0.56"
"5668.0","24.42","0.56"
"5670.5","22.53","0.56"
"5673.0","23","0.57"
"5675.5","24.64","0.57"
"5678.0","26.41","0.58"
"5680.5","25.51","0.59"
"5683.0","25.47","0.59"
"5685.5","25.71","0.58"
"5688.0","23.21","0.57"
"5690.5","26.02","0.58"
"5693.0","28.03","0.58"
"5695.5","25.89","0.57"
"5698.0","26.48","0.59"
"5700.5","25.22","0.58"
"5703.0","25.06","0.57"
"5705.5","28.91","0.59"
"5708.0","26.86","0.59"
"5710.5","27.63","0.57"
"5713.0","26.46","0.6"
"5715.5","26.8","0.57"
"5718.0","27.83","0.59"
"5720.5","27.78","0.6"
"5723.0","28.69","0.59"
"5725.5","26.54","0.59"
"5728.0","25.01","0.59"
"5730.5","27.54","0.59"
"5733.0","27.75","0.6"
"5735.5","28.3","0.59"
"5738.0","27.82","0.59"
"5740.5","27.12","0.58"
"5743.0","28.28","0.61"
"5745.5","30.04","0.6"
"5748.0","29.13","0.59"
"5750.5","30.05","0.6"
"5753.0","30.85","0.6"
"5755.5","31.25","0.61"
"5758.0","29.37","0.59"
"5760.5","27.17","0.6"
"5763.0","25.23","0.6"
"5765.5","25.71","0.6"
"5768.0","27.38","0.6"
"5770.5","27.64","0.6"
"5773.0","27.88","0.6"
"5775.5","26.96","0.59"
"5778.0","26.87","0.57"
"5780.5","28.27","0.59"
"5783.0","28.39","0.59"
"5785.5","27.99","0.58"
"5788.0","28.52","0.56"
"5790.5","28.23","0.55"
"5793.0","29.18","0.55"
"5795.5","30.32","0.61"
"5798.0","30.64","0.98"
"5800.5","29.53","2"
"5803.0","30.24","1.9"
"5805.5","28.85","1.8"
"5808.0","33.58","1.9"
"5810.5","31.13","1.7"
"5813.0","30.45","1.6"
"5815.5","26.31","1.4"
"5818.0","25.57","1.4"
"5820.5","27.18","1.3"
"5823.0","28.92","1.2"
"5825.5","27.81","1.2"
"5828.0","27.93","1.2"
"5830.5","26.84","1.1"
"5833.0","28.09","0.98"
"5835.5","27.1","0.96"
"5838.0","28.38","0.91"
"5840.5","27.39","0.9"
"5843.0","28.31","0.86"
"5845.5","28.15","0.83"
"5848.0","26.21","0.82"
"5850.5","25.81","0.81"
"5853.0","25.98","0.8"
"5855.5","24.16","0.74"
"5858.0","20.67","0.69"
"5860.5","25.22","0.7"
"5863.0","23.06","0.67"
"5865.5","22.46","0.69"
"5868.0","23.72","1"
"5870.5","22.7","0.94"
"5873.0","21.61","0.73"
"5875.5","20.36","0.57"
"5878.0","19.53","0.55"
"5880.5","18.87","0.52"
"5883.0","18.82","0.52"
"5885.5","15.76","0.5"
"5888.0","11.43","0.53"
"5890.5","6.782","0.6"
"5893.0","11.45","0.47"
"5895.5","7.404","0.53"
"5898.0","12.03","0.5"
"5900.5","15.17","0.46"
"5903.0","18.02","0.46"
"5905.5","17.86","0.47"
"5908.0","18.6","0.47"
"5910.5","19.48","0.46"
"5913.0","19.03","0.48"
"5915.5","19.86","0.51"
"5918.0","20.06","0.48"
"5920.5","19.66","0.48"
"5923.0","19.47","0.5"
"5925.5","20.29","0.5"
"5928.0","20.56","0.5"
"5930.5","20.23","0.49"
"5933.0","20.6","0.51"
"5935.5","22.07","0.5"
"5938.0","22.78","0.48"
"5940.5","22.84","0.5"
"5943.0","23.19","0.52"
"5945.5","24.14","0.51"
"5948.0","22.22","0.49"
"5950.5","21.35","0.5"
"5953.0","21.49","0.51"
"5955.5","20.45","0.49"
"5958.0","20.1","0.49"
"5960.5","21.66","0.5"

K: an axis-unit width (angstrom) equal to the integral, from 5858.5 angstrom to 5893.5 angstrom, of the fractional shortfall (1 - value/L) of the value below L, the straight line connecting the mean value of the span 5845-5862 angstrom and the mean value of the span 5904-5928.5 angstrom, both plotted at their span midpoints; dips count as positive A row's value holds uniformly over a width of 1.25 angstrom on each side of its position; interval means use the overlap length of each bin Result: 6.5 angstrom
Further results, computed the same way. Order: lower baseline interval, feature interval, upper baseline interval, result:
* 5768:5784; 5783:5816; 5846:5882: -4.1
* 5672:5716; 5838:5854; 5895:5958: -3.8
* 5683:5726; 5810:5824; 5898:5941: -3.2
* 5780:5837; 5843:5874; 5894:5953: 0.5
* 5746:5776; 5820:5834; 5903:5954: -1.4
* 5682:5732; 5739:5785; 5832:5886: -4.7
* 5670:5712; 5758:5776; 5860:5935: -3.1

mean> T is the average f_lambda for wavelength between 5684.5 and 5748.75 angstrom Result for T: 27.1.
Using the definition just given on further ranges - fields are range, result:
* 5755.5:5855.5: 28.1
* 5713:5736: 27.3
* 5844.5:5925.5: 19.3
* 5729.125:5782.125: 28.1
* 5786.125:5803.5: 29.4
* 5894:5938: 18.3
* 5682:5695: 25.7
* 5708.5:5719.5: 27.2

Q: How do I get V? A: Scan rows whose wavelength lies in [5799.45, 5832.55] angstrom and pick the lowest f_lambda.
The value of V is 25.57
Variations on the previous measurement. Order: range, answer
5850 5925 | 6.782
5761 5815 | 25.23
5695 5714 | 25.06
